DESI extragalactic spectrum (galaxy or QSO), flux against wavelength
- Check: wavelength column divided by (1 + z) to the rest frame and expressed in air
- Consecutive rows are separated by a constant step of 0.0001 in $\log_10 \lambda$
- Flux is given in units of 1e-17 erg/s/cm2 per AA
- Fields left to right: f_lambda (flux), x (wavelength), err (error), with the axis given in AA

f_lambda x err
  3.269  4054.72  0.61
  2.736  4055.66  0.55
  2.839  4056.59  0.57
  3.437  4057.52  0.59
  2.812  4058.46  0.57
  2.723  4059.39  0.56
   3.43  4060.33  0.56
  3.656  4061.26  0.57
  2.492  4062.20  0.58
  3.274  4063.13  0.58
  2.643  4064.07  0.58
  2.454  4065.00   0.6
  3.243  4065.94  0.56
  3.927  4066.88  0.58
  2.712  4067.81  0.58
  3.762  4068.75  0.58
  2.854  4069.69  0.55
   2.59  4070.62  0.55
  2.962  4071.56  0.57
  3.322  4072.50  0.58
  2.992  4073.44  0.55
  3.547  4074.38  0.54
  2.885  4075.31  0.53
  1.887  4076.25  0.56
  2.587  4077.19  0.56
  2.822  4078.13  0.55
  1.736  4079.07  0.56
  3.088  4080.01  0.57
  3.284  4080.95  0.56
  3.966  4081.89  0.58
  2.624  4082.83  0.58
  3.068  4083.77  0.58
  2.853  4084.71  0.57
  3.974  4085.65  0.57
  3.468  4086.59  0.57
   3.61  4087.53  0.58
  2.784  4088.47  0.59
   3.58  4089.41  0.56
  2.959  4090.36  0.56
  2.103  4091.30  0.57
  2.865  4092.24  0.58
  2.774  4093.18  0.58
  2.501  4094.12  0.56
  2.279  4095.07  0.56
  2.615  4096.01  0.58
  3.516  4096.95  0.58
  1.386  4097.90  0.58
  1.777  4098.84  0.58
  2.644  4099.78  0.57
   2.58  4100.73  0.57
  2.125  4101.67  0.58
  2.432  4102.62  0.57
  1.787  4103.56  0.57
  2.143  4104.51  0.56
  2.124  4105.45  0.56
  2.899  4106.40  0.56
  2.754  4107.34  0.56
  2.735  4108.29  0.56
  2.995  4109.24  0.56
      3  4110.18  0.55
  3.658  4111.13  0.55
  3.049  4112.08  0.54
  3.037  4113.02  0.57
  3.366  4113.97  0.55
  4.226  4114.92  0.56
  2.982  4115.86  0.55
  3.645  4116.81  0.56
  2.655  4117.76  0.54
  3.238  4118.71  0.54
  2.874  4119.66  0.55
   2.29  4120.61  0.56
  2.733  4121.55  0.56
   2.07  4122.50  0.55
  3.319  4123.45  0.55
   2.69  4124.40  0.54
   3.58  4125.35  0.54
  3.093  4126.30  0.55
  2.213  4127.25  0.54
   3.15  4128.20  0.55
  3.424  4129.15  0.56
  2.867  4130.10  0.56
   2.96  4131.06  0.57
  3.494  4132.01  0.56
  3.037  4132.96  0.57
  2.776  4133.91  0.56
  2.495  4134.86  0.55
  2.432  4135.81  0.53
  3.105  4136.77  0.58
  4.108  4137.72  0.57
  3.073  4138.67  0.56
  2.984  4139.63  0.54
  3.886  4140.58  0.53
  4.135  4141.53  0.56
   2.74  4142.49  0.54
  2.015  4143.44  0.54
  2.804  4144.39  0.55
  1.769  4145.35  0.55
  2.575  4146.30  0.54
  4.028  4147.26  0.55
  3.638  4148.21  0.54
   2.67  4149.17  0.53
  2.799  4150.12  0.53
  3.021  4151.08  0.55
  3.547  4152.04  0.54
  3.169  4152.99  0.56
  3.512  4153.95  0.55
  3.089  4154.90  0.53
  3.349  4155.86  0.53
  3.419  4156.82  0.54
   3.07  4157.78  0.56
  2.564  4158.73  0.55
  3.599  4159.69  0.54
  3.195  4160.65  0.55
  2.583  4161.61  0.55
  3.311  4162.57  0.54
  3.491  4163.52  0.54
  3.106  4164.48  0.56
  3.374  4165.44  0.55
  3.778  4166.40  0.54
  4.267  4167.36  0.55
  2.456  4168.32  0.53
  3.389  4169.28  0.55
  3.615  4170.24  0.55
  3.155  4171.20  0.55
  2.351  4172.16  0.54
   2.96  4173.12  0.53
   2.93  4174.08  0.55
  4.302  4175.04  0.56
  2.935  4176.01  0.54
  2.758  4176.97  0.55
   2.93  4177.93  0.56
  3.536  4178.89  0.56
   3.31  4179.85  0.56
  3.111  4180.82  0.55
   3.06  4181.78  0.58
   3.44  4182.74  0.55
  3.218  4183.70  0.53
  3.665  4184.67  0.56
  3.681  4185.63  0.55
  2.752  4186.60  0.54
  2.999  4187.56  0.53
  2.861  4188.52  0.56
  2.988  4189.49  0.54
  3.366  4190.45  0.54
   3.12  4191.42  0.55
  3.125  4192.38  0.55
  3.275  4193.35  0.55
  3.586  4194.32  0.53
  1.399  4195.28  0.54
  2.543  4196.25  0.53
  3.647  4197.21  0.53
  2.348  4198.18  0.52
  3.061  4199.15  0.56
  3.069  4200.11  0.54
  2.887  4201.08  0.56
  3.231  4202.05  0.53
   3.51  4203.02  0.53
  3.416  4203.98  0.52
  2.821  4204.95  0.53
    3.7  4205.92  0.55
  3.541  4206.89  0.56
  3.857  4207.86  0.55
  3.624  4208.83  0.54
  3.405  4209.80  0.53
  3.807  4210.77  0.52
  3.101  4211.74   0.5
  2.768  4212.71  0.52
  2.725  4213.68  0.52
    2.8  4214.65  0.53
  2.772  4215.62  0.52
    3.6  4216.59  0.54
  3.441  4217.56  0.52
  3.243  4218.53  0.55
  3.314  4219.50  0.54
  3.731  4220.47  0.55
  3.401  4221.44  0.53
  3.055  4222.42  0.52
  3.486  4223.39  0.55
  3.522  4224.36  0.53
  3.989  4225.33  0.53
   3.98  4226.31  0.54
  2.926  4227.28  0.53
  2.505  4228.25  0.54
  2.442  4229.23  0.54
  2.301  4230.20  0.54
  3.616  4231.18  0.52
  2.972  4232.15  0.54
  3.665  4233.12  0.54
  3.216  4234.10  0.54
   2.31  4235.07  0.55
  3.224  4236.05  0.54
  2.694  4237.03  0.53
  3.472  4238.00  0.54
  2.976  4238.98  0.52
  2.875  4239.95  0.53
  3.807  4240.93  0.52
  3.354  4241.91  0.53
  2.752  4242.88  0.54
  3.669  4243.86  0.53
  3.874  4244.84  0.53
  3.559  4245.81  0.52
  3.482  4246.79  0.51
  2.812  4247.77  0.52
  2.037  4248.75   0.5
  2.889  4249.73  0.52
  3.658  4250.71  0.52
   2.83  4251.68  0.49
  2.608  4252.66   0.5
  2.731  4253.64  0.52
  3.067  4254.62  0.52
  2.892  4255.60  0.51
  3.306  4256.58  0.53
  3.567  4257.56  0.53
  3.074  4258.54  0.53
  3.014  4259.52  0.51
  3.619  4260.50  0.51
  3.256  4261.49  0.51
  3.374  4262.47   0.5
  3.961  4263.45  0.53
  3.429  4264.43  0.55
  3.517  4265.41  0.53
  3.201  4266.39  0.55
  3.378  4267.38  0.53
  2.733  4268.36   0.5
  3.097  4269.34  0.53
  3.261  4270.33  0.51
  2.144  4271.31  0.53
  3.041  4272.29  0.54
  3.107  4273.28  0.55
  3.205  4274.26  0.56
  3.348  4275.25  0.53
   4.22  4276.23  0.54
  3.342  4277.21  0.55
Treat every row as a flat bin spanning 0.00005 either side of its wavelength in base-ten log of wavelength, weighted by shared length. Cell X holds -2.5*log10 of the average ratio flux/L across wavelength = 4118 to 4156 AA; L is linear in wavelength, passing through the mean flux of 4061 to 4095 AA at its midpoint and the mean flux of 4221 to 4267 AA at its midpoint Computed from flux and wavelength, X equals 0.02 mag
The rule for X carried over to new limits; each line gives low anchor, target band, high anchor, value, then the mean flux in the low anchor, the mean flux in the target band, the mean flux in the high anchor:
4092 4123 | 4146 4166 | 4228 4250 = -0.13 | 2.72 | 3.2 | 3.07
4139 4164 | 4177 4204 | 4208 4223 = 0.04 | 3.11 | 3.1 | 3.27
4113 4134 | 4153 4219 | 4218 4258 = -0.03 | 3.04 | 3.19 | 3.17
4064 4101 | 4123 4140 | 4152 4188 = 0.01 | 2.88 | 3.04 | 3.23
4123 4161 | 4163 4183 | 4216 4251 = -0.04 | 3.08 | 3.25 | 3.21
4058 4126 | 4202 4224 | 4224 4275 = -0.08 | 2.89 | 3.32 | 3.15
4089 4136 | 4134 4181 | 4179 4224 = -0.05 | 2.8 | 3.15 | 3.2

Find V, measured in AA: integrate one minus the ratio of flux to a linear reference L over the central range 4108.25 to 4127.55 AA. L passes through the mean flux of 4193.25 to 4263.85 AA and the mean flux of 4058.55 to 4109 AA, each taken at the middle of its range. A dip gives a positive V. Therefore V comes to -0.8 AA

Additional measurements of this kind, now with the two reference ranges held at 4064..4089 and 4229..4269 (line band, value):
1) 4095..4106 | 2.7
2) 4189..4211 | -0.4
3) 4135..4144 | -0.2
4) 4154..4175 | -0.9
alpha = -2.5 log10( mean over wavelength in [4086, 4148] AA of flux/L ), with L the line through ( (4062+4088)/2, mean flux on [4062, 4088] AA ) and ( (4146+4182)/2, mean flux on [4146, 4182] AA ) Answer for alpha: 0.085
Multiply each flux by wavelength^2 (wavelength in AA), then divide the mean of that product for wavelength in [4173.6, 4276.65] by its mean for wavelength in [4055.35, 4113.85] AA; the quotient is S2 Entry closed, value 1.19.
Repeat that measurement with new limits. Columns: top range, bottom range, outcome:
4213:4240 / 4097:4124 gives 1.21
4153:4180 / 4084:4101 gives 1.19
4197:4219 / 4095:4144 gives 1.17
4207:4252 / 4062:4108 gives 1.23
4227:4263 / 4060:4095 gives 1.12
